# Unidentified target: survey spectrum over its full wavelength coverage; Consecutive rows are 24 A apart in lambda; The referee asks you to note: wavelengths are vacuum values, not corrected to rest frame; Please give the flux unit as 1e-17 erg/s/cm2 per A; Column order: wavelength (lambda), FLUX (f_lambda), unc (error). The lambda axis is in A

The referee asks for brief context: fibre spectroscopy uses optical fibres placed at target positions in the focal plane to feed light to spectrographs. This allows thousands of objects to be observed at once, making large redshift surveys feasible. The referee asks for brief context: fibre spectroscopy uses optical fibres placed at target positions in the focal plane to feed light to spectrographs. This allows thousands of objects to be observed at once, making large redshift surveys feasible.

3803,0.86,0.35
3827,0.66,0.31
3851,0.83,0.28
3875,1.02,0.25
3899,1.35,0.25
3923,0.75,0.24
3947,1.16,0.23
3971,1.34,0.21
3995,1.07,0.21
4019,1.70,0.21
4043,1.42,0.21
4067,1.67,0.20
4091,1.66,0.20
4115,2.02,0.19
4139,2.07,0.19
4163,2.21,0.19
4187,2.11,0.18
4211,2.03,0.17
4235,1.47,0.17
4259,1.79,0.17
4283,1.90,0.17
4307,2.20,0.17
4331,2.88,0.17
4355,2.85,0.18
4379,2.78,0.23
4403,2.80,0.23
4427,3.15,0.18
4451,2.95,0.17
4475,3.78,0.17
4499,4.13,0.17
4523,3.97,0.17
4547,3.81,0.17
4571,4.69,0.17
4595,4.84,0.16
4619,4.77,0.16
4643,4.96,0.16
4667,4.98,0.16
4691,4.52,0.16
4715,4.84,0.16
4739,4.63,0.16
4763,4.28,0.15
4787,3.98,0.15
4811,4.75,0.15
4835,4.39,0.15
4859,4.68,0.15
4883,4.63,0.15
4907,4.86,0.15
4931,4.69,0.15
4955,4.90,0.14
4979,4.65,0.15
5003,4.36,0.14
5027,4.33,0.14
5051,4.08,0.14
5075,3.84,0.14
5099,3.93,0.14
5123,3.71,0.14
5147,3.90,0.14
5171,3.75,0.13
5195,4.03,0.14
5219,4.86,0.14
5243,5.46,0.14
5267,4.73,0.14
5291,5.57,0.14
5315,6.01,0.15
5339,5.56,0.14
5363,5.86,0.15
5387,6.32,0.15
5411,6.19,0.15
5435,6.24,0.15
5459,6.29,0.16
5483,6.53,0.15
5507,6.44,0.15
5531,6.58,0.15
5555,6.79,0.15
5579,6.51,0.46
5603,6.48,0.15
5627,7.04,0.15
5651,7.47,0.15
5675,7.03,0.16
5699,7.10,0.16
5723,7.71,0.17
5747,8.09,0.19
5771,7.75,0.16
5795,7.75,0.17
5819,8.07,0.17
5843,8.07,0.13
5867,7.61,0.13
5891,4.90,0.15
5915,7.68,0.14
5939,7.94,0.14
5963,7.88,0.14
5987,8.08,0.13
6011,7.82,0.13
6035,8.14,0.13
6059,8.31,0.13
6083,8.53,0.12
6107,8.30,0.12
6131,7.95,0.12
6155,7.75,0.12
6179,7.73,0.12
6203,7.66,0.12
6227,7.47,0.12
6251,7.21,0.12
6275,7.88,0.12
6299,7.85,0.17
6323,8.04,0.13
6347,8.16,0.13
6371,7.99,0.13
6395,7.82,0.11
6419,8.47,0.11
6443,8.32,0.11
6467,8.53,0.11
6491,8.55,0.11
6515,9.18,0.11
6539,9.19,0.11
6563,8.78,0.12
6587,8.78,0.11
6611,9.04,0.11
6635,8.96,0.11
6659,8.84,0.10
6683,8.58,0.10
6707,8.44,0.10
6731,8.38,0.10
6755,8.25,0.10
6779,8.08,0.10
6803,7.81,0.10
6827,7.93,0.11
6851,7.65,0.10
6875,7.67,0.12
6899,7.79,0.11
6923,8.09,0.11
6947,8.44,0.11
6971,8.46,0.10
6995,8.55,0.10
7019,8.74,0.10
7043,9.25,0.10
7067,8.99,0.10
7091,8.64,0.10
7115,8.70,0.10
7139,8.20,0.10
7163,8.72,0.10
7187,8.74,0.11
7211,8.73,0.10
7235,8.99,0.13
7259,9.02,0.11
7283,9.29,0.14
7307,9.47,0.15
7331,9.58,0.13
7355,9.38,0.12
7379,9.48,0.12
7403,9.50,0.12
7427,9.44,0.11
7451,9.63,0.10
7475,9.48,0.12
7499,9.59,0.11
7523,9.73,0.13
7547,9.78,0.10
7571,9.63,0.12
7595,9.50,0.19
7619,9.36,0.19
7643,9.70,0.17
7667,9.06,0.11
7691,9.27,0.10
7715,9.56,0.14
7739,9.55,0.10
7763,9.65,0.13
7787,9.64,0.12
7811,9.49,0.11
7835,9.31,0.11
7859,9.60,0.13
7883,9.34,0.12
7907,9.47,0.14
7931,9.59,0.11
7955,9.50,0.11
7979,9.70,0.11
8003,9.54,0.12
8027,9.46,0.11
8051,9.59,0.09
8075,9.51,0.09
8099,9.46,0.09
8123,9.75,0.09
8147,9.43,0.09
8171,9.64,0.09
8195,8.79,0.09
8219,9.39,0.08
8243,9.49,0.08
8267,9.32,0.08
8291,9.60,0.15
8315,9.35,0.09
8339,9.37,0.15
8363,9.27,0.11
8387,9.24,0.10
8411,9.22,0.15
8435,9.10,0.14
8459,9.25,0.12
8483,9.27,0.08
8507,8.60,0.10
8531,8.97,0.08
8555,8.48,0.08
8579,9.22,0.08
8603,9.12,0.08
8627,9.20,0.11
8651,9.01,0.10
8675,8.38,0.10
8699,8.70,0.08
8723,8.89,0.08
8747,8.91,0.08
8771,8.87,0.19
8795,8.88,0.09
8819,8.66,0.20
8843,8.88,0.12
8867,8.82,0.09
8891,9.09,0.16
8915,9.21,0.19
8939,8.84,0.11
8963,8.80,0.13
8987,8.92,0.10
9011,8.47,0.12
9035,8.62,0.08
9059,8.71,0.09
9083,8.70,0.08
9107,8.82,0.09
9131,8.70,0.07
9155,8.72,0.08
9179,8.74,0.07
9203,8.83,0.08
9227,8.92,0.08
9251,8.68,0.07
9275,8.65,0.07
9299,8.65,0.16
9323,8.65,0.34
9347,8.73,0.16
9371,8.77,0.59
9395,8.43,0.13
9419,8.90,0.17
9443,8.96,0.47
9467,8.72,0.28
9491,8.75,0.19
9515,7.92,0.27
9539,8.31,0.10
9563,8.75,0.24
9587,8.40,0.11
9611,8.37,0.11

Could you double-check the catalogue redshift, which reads 0.000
